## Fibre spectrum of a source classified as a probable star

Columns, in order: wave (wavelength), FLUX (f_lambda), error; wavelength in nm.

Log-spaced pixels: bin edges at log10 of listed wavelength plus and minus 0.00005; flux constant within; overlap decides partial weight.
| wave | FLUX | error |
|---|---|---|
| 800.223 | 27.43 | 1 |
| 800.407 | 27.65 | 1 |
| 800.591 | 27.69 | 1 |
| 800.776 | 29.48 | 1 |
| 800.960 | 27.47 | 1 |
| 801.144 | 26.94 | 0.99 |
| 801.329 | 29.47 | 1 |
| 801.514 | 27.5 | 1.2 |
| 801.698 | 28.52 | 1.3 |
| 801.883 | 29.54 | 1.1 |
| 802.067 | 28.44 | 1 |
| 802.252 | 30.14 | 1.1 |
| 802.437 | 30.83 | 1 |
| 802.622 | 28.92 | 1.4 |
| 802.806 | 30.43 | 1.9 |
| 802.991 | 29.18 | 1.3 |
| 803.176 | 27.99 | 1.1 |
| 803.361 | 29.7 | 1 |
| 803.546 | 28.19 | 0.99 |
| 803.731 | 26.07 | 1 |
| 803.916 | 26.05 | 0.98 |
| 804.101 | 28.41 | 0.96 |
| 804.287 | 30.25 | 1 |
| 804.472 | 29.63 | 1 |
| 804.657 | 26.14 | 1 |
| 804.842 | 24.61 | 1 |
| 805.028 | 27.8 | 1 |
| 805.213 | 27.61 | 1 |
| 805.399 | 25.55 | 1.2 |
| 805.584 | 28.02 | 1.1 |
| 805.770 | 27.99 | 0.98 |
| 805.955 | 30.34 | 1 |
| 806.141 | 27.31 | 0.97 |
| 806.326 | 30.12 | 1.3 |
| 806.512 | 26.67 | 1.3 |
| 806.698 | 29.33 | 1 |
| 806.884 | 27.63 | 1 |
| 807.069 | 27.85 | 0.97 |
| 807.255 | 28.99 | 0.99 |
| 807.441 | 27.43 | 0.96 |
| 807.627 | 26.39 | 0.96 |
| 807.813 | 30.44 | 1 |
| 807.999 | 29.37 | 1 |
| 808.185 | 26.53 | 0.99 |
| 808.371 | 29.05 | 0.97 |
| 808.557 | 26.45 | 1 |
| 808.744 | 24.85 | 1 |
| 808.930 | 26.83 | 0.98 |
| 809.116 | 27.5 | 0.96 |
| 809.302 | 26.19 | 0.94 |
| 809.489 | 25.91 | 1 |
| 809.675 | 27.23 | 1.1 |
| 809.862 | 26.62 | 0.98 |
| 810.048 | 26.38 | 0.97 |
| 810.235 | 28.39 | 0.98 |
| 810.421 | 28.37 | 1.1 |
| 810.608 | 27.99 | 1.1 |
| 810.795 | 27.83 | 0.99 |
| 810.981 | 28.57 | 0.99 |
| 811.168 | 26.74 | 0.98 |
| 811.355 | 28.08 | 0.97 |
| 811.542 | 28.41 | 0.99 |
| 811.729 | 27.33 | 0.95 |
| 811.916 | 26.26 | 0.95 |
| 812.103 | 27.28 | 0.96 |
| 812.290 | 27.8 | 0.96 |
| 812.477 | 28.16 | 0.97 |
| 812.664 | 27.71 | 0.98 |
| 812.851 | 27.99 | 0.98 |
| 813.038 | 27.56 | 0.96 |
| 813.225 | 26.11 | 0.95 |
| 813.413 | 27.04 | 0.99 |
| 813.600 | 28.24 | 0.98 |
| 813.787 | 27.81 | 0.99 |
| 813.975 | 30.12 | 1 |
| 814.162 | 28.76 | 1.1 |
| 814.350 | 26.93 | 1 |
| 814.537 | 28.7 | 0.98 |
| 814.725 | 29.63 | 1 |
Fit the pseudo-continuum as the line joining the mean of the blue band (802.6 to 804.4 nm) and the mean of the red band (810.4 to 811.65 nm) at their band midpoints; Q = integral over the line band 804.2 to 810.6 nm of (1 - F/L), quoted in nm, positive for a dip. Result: 0.13 nm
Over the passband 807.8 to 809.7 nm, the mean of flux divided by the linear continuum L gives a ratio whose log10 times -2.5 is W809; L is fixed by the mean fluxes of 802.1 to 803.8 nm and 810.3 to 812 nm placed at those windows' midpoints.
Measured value 0.04 mag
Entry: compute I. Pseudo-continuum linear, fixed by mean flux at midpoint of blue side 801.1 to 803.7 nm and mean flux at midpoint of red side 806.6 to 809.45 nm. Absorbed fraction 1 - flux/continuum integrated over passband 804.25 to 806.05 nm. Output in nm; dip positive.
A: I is 0.04 nm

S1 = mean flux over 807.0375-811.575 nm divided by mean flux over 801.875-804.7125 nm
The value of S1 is 0.96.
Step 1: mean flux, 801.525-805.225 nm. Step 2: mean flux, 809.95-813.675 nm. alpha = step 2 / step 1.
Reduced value 0.97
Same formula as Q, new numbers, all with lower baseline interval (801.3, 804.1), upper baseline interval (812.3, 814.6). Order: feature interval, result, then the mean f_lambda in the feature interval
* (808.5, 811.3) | 0.11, 27.1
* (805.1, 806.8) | 0.02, 28.1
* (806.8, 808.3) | 0.01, 28.1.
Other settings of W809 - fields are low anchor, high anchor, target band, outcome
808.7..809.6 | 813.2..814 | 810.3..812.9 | -0.024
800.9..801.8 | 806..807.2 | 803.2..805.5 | 0.025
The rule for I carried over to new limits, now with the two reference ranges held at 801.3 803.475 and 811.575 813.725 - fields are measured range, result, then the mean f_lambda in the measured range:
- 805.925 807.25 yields 0.00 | 28.4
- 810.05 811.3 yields 0.00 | 27.9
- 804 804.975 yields 0.04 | 27.8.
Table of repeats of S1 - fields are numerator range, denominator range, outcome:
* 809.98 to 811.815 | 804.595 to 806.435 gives 1.01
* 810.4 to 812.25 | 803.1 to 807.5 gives 0.99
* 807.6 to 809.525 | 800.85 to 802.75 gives 0.95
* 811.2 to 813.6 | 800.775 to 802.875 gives 0.95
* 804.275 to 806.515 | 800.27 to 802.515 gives 0.97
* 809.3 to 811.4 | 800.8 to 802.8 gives 0.95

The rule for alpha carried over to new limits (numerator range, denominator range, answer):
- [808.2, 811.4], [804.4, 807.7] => 0.98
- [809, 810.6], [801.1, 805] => 0.95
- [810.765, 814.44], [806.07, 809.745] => 1.00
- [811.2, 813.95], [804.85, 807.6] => 0.99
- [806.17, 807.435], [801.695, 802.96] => 0.96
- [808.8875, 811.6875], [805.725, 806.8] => 0.96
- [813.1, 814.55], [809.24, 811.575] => 1.02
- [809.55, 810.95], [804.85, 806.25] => 1.00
